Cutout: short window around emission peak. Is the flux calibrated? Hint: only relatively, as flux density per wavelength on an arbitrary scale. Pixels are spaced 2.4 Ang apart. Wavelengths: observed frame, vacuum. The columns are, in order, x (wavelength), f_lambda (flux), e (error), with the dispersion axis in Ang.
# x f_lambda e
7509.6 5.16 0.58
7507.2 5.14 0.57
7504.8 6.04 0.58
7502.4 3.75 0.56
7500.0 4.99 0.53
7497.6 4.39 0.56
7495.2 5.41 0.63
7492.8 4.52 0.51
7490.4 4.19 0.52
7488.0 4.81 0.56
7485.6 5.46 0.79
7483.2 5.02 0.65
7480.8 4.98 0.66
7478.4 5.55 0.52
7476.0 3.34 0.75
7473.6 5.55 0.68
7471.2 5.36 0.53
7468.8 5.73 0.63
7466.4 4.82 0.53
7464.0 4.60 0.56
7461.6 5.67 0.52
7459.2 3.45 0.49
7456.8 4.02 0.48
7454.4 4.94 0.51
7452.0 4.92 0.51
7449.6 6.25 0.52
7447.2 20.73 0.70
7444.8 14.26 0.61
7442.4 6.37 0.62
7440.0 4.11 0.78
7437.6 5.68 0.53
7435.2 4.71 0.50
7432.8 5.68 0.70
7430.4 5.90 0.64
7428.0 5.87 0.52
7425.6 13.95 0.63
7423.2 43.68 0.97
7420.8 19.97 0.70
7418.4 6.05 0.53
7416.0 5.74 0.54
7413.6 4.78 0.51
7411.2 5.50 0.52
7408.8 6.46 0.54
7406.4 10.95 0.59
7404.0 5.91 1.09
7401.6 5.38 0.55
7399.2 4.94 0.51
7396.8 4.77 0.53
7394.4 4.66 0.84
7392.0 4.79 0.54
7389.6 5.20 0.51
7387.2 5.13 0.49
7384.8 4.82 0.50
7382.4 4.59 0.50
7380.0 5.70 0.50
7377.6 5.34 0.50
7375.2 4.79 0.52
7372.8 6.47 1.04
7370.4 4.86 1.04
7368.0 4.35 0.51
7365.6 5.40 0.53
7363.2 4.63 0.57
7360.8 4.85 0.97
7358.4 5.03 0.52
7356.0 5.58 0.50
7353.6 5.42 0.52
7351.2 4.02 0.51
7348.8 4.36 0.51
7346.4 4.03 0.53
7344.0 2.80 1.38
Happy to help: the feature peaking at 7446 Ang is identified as [N II]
